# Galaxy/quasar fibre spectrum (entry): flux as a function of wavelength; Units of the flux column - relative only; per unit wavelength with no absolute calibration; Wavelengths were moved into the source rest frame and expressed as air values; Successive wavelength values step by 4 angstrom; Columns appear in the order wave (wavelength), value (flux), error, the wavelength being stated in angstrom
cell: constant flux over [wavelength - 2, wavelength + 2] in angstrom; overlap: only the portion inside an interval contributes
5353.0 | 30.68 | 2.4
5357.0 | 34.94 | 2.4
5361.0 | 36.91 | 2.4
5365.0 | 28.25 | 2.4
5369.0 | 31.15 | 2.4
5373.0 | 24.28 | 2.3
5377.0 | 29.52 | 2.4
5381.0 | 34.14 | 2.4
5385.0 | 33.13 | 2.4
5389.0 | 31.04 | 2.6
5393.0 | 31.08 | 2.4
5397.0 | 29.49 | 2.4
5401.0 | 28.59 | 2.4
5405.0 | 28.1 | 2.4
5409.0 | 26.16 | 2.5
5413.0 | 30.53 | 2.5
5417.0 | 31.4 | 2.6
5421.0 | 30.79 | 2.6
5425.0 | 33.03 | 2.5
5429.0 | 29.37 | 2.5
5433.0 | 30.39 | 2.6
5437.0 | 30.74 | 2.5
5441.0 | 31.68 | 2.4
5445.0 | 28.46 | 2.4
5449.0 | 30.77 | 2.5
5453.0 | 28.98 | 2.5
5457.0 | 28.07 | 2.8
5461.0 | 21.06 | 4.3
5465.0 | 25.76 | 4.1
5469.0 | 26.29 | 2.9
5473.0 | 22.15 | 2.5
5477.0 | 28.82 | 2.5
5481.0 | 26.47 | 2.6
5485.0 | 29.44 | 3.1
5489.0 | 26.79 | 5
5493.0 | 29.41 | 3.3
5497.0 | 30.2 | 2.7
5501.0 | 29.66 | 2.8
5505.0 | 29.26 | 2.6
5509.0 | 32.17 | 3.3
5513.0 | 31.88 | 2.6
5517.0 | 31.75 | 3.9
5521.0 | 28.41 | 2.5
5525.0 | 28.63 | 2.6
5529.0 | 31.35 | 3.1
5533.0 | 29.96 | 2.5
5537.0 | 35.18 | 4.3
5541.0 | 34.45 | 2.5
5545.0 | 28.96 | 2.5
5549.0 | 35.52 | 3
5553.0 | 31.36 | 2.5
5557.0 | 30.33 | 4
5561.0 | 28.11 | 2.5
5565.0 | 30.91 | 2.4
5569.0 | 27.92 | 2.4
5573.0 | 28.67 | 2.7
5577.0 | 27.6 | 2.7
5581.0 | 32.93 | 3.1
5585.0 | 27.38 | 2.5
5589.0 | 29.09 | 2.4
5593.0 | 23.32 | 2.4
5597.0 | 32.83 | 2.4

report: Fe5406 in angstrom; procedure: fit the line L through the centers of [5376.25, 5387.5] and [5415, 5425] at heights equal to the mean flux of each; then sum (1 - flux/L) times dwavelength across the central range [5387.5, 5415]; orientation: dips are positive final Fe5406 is 2.4 angstrom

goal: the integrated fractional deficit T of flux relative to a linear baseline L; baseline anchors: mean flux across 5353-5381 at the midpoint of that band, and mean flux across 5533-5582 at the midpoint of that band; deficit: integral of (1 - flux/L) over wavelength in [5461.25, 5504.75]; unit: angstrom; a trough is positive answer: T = 5.1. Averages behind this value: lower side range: 31.1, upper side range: 30.9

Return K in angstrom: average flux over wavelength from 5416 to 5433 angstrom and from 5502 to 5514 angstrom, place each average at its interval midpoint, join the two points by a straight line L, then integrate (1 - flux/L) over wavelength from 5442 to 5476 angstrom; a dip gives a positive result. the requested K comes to 4.7 angstrom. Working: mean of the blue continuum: 31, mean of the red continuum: 30.9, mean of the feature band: 26.7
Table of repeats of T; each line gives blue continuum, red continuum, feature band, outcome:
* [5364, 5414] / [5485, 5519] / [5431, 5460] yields 0.3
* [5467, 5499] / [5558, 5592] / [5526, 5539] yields -1.7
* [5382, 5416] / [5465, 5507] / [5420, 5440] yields -1.2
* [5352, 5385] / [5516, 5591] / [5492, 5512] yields 0.3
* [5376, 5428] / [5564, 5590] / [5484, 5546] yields -1.8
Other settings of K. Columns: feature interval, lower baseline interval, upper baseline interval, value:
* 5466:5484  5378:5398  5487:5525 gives 2.5 angstrom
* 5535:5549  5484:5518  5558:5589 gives -1.8 angstrom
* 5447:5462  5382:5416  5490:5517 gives 1.3 angstrom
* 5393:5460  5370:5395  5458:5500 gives -2.1 angstrom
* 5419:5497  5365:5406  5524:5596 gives 4.4 angstrom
